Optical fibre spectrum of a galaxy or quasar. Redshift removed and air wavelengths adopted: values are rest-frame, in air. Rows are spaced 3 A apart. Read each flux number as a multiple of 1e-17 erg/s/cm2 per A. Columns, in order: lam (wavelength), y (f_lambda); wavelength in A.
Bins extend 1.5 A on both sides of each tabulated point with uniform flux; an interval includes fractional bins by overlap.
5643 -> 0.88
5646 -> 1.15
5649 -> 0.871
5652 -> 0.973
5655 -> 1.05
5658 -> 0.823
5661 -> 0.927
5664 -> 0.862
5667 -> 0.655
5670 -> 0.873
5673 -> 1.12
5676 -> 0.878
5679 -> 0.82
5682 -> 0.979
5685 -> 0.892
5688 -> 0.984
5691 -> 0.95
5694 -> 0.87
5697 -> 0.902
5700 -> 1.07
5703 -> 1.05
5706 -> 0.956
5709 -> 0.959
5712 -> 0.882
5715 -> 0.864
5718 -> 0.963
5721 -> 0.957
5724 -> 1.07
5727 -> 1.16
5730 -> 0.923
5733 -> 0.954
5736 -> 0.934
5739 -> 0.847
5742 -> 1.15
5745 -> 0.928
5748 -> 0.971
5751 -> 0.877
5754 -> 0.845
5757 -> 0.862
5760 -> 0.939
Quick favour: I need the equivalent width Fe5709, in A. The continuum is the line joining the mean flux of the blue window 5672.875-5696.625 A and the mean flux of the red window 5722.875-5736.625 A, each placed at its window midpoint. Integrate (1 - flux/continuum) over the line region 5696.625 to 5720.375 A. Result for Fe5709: 0.3 A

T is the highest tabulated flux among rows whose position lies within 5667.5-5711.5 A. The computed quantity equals 1.12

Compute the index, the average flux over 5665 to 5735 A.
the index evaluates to 0.944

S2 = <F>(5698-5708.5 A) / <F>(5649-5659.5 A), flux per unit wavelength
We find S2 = 1.1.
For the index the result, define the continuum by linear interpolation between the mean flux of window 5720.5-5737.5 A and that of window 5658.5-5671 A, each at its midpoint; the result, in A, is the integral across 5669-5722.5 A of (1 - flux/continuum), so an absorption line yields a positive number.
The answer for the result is -2.0 A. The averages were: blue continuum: 0.827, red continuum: 1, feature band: 0.943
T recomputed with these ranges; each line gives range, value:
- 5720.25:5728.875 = 1.16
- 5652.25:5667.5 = 1.05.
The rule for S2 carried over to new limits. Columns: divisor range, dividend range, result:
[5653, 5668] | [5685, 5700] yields 1.07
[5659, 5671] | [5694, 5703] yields 1.18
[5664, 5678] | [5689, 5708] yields 1.10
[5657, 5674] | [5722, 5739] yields 1.14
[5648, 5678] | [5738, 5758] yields 1.03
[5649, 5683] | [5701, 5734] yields 1.08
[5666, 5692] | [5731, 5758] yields 1.02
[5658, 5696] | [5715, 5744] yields 1.10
